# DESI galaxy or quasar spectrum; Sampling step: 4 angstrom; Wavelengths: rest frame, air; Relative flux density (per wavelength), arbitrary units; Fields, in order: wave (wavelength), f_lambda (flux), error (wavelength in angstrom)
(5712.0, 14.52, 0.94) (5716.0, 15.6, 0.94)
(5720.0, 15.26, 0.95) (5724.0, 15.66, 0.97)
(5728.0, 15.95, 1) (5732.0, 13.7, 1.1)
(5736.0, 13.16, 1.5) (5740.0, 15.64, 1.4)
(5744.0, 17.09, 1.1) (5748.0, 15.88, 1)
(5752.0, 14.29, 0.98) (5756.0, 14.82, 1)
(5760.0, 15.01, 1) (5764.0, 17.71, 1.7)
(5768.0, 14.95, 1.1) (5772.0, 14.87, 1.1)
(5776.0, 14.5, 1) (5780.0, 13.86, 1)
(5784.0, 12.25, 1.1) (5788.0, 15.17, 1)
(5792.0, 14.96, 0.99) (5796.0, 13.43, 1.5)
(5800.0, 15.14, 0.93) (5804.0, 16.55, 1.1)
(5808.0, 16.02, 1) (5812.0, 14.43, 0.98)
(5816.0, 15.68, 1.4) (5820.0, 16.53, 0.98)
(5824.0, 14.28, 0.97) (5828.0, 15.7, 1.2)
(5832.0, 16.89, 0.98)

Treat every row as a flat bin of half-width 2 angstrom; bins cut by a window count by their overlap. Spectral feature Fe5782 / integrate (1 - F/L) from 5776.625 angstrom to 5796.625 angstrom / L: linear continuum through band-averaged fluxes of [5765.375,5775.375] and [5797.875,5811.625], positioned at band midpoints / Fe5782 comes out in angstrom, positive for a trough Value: 1.7 angstrom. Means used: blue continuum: 15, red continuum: 15.7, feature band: 14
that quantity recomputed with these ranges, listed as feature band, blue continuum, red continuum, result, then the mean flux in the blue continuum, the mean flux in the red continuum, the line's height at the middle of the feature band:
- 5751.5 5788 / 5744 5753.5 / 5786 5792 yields 1.4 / 15.5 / 15.1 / 15.3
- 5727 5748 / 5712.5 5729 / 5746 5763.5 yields 0.3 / 15.5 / 15.2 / 15.4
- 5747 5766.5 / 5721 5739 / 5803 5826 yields -0.7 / 14.7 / 15.5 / 15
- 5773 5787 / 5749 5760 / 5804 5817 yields 1.3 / 14.8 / 15.5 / 15.1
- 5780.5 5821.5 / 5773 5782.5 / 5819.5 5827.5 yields -0.7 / 14.2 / 15.2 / 14.7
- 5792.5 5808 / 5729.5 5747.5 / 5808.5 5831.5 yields 0.2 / 15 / 15.5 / 15.4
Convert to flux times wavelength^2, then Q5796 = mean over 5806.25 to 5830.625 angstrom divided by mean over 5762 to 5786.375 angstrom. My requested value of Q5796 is 1.07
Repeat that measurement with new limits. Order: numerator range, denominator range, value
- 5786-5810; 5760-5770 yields 0.96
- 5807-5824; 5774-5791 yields 1.12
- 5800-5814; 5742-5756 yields 1.02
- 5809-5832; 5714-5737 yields 1.07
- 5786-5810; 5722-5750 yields 1.02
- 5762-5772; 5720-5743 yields 1.09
